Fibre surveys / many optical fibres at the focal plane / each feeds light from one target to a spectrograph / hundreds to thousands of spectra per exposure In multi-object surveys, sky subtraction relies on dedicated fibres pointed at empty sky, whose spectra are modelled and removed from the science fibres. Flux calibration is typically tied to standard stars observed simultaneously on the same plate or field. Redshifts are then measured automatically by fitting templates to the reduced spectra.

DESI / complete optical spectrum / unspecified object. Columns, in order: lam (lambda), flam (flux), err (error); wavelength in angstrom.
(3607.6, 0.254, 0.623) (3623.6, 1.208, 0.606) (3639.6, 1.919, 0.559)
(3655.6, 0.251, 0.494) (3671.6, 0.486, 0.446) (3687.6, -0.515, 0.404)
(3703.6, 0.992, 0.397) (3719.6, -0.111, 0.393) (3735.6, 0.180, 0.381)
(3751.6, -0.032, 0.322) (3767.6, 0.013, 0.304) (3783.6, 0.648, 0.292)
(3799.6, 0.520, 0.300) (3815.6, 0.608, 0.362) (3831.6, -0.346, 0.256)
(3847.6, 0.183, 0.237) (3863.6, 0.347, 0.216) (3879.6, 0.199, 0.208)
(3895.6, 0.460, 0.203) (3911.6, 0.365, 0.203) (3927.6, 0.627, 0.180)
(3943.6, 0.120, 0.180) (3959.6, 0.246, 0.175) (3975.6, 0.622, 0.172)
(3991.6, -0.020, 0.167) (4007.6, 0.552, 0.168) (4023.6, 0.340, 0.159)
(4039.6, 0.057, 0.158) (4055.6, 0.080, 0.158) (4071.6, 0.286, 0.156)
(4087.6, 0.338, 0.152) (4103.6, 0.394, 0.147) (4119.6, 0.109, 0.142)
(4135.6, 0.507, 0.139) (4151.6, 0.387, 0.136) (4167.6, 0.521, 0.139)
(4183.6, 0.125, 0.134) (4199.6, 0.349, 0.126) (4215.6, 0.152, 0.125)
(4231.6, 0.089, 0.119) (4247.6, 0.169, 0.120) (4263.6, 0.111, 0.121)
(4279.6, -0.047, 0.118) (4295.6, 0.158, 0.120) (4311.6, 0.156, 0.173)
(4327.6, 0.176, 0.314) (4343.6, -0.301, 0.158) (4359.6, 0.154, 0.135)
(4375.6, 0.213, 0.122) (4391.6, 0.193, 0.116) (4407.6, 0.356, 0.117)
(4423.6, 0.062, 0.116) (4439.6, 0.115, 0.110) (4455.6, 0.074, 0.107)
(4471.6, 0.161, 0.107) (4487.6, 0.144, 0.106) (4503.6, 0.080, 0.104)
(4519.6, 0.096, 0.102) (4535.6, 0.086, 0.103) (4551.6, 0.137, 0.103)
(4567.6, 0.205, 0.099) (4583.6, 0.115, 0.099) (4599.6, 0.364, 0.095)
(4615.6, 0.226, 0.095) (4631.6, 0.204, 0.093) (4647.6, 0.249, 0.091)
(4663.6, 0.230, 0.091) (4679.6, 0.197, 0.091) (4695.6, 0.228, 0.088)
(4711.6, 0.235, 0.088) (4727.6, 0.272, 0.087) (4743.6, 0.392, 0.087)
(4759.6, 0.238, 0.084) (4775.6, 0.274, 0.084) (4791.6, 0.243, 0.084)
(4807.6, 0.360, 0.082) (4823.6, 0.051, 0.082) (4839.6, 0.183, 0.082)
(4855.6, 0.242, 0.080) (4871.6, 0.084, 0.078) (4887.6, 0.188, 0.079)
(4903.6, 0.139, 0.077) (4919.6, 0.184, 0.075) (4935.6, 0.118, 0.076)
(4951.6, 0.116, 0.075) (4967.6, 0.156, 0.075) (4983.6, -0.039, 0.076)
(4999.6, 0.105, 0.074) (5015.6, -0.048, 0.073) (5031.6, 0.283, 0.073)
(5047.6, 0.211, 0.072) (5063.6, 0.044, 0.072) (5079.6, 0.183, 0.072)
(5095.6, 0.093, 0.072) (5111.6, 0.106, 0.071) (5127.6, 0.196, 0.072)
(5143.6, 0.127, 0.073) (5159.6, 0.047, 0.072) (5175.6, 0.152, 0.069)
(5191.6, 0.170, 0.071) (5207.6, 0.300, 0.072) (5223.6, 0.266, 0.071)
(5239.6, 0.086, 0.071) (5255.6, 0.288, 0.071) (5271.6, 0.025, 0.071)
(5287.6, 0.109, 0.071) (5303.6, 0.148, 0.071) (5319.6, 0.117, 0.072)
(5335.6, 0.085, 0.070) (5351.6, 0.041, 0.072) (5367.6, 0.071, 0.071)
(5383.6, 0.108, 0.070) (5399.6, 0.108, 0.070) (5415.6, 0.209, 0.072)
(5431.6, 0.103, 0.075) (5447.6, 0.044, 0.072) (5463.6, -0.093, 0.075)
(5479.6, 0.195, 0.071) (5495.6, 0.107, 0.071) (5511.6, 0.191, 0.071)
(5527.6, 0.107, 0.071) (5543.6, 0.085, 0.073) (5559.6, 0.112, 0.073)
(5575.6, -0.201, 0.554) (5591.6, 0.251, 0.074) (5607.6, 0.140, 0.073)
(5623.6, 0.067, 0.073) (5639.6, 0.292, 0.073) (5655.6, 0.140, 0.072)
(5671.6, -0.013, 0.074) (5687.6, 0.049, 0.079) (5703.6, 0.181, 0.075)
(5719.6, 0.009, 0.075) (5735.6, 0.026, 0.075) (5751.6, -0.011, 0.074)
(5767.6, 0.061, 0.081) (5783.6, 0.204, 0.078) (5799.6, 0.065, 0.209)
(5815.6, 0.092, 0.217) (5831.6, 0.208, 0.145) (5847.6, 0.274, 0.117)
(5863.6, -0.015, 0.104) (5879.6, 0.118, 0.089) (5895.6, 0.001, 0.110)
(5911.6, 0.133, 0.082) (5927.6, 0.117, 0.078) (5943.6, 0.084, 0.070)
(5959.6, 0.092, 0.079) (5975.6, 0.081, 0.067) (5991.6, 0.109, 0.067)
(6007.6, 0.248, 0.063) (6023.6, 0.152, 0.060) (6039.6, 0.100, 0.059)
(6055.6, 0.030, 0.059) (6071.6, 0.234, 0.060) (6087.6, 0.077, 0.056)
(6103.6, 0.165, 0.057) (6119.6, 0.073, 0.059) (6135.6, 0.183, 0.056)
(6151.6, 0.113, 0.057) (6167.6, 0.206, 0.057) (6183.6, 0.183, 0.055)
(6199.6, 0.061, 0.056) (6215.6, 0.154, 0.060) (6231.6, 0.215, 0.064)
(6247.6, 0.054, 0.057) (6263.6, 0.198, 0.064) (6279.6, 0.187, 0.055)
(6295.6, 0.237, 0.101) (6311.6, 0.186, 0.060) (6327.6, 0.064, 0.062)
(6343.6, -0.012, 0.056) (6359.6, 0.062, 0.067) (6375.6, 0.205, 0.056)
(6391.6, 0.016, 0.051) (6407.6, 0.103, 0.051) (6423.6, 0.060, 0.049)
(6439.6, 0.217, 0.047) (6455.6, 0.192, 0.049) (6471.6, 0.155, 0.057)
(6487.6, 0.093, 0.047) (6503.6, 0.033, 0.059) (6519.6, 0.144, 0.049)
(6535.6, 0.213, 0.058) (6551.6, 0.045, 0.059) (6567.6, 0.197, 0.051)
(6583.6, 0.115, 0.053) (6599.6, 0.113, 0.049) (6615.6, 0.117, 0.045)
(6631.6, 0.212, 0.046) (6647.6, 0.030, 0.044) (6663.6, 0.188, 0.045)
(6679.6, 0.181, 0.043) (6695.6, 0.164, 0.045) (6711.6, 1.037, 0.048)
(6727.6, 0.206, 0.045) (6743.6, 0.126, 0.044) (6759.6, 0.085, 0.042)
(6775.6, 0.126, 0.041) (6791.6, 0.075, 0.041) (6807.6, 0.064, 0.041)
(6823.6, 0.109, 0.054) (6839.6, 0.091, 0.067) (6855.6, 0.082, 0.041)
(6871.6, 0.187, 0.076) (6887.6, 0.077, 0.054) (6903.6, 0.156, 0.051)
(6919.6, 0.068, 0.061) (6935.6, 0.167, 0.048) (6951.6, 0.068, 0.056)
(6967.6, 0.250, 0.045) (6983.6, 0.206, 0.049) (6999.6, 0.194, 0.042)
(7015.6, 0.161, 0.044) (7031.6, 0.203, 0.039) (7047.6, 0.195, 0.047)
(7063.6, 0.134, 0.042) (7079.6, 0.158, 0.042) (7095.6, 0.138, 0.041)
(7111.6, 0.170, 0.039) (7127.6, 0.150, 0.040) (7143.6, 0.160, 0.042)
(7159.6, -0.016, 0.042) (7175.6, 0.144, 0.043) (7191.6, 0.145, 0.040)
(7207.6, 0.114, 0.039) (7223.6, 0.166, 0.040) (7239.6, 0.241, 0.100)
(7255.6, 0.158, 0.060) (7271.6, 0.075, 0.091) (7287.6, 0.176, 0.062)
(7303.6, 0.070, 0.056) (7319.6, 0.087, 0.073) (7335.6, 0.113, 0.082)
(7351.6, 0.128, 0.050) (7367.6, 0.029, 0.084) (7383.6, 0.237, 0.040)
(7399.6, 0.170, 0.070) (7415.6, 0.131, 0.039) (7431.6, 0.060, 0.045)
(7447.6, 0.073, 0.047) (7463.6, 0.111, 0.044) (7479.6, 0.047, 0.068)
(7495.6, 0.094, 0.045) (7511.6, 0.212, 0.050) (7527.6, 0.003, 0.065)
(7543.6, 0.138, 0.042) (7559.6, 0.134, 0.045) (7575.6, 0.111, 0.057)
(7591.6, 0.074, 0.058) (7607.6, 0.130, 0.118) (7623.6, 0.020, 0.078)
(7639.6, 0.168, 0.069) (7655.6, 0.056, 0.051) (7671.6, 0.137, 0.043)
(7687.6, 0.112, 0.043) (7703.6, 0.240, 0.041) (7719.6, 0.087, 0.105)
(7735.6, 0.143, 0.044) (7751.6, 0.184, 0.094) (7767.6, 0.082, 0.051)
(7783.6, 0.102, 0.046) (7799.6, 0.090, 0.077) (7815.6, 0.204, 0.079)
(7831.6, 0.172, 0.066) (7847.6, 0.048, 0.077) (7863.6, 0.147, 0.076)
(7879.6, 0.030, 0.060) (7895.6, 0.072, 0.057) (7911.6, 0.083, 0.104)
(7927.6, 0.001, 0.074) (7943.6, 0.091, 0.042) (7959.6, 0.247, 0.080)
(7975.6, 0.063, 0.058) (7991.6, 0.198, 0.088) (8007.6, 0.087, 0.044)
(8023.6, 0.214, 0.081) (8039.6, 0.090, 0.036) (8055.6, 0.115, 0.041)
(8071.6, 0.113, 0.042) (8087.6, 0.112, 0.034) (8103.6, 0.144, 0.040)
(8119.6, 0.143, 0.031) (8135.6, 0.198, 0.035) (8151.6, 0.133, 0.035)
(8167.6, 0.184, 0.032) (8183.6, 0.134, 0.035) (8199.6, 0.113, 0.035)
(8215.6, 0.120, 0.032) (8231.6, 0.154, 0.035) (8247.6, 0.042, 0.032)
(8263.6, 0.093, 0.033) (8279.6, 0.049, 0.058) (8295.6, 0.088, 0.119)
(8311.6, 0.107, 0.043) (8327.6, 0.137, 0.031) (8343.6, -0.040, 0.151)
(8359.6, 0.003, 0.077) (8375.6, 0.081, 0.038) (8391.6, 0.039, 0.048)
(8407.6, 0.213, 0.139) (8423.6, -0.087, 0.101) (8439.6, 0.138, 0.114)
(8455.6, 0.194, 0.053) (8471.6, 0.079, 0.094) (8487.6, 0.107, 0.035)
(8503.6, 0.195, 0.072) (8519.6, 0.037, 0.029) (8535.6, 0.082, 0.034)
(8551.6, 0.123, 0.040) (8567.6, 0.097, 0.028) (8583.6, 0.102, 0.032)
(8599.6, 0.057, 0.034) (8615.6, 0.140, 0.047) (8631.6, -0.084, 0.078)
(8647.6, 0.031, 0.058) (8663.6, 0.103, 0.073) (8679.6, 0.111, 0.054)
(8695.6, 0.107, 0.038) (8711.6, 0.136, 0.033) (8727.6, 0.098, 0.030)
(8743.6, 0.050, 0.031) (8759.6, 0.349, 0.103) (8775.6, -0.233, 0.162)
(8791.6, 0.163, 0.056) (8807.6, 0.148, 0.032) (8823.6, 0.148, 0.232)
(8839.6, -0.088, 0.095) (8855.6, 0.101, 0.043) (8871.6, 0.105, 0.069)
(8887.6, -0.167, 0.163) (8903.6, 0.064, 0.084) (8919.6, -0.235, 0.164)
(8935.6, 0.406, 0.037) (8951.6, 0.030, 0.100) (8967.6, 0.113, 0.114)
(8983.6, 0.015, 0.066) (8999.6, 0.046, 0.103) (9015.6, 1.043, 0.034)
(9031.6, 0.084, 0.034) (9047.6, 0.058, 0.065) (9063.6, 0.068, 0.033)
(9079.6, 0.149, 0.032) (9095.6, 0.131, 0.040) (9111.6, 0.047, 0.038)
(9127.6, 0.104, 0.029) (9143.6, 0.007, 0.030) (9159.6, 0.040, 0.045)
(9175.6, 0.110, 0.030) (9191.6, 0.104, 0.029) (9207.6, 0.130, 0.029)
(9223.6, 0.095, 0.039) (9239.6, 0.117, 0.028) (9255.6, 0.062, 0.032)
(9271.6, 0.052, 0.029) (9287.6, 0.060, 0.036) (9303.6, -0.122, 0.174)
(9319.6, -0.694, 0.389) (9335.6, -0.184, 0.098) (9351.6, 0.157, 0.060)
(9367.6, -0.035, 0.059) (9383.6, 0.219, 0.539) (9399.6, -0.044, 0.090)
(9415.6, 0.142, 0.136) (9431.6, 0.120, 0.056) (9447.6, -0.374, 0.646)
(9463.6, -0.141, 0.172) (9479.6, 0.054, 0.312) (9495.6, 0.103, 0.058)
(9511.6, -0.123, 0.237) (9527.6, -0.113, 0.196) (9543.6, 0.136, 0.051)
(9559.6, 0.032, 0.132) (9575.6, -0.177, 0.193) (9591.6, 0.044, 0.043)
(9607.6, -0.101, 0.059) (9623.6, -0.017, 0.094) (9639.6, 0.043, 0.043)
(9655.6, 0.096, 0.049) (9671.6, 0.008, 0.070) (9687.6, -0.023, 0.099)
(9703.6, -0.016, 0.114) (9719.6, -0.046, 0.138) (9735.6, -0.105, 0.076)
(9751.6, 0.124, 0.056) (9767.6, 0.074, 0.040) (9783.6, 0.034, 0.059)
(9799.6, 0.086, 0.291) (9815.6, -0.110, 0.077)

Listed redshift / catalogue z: 0.801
